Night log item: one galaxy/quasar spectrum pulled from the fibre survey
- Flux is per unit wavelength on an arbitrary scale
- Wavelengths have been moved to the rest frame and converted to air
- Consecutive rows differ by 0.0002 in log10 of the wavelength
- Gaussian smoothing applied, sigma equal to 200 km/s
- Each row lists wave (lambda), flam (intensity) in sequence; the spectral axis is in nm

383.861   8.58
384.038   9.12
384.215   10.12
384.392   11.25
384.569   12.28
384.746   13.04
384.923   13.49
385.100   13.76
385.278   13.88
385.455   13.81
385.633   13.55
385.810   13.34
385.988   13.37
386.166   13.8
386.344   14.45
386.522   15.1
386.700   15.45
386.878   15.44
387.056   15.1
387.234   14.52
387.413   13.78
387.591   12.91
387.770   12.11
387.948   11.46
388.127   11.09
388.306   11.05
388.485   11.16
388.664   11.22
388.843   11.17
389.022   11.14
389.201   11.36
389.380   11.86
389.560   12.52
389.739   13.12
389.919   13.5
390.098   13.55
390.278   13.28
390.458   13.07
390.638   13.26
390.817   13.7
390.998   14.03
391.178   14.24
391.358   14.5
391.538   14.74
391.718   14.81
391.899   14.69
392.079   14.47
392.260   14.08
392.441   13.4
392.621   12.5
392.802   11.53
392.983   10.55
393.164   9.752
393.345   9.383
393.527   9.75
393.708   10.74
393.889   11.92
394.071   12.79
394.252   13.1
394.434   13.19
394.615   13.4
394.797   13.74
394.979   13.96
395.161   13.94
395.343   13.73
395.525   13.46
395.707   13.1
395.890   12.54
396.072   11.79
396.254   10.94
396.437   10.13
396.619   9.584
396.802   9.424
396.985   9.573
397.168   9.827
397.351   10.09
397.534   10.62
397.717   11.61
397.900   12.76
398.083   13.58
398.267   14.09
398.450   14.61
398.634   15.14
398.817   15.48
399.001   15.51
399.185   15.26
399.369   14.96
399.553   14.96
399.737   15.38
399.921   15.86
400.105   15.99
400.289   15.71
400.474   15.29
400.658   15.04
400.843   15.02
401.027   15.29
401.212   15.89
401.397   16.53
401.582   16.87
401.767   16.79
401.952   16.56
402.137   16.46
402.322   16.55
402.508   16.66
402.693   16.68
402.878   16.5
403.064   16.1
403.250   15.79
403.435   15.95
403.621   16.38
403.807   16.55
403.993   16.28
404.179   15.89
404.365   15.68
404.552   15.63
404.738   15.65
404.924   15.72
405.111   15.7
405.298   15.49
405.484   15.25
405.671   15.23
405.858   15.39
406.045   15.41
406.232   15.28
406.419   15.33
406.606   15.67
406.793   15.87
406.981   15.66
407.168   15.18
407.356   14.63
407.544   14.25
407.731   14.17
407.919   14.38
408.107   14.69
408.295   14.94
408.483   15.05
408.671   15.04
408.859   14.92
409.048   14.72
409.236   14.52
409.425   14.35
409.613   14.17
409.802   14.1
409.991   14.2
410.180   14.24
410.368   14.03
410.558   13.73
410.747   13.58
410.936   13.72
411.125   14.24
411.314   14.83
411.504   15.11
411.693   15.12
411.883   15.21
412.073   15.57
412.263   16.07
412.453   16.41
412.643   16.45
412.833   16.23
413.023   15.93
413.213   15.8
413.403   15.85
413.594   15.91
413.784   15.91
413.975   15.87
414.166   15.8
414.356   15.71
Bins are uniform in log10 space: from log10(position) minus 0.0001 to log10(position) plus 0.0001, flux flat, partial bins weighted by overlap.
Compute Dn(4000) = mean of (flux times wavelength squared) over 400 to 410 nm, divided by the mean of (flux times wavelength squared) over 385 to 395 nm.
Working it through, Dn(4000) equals 1.3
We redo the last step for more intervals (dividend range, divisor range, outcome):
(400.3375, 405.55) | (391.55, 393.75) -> 1.38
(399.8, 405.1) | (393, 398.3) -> 1.41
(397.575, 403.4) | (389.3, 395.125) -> 1.25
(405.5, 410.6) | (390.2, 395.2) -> 1.24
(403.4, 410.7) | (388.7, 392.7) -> 1.23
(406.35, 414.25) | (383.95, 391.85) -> 1.29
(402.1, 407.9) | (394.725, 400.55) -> 1.23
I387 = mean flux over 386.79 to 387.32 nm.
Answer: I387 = 15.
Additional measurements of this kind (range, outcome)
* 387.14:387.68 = 13.8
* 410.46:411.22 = 13.8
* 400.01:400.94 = 15.4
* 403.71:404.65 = 16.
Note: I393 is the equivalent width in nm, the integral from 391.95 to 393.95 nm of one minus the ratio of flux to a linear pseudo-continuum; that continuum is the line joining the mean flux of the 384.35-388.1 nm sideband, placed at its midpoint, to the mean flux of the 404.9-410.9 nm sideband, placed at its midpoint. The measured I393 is 0.33 nm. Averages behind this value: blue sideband 13.6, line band 11.7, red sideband 14.8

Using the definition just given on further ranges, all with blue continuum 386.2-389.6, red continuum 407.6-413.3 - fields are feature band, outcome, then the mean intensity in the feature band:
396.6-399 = 0.257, 12.2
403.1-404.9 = -0.216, 16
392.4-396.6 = 0.412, 12.1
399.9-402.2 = -0.320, 15.9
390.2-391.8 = -0.107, 14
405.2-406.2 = -0.065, 15.3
